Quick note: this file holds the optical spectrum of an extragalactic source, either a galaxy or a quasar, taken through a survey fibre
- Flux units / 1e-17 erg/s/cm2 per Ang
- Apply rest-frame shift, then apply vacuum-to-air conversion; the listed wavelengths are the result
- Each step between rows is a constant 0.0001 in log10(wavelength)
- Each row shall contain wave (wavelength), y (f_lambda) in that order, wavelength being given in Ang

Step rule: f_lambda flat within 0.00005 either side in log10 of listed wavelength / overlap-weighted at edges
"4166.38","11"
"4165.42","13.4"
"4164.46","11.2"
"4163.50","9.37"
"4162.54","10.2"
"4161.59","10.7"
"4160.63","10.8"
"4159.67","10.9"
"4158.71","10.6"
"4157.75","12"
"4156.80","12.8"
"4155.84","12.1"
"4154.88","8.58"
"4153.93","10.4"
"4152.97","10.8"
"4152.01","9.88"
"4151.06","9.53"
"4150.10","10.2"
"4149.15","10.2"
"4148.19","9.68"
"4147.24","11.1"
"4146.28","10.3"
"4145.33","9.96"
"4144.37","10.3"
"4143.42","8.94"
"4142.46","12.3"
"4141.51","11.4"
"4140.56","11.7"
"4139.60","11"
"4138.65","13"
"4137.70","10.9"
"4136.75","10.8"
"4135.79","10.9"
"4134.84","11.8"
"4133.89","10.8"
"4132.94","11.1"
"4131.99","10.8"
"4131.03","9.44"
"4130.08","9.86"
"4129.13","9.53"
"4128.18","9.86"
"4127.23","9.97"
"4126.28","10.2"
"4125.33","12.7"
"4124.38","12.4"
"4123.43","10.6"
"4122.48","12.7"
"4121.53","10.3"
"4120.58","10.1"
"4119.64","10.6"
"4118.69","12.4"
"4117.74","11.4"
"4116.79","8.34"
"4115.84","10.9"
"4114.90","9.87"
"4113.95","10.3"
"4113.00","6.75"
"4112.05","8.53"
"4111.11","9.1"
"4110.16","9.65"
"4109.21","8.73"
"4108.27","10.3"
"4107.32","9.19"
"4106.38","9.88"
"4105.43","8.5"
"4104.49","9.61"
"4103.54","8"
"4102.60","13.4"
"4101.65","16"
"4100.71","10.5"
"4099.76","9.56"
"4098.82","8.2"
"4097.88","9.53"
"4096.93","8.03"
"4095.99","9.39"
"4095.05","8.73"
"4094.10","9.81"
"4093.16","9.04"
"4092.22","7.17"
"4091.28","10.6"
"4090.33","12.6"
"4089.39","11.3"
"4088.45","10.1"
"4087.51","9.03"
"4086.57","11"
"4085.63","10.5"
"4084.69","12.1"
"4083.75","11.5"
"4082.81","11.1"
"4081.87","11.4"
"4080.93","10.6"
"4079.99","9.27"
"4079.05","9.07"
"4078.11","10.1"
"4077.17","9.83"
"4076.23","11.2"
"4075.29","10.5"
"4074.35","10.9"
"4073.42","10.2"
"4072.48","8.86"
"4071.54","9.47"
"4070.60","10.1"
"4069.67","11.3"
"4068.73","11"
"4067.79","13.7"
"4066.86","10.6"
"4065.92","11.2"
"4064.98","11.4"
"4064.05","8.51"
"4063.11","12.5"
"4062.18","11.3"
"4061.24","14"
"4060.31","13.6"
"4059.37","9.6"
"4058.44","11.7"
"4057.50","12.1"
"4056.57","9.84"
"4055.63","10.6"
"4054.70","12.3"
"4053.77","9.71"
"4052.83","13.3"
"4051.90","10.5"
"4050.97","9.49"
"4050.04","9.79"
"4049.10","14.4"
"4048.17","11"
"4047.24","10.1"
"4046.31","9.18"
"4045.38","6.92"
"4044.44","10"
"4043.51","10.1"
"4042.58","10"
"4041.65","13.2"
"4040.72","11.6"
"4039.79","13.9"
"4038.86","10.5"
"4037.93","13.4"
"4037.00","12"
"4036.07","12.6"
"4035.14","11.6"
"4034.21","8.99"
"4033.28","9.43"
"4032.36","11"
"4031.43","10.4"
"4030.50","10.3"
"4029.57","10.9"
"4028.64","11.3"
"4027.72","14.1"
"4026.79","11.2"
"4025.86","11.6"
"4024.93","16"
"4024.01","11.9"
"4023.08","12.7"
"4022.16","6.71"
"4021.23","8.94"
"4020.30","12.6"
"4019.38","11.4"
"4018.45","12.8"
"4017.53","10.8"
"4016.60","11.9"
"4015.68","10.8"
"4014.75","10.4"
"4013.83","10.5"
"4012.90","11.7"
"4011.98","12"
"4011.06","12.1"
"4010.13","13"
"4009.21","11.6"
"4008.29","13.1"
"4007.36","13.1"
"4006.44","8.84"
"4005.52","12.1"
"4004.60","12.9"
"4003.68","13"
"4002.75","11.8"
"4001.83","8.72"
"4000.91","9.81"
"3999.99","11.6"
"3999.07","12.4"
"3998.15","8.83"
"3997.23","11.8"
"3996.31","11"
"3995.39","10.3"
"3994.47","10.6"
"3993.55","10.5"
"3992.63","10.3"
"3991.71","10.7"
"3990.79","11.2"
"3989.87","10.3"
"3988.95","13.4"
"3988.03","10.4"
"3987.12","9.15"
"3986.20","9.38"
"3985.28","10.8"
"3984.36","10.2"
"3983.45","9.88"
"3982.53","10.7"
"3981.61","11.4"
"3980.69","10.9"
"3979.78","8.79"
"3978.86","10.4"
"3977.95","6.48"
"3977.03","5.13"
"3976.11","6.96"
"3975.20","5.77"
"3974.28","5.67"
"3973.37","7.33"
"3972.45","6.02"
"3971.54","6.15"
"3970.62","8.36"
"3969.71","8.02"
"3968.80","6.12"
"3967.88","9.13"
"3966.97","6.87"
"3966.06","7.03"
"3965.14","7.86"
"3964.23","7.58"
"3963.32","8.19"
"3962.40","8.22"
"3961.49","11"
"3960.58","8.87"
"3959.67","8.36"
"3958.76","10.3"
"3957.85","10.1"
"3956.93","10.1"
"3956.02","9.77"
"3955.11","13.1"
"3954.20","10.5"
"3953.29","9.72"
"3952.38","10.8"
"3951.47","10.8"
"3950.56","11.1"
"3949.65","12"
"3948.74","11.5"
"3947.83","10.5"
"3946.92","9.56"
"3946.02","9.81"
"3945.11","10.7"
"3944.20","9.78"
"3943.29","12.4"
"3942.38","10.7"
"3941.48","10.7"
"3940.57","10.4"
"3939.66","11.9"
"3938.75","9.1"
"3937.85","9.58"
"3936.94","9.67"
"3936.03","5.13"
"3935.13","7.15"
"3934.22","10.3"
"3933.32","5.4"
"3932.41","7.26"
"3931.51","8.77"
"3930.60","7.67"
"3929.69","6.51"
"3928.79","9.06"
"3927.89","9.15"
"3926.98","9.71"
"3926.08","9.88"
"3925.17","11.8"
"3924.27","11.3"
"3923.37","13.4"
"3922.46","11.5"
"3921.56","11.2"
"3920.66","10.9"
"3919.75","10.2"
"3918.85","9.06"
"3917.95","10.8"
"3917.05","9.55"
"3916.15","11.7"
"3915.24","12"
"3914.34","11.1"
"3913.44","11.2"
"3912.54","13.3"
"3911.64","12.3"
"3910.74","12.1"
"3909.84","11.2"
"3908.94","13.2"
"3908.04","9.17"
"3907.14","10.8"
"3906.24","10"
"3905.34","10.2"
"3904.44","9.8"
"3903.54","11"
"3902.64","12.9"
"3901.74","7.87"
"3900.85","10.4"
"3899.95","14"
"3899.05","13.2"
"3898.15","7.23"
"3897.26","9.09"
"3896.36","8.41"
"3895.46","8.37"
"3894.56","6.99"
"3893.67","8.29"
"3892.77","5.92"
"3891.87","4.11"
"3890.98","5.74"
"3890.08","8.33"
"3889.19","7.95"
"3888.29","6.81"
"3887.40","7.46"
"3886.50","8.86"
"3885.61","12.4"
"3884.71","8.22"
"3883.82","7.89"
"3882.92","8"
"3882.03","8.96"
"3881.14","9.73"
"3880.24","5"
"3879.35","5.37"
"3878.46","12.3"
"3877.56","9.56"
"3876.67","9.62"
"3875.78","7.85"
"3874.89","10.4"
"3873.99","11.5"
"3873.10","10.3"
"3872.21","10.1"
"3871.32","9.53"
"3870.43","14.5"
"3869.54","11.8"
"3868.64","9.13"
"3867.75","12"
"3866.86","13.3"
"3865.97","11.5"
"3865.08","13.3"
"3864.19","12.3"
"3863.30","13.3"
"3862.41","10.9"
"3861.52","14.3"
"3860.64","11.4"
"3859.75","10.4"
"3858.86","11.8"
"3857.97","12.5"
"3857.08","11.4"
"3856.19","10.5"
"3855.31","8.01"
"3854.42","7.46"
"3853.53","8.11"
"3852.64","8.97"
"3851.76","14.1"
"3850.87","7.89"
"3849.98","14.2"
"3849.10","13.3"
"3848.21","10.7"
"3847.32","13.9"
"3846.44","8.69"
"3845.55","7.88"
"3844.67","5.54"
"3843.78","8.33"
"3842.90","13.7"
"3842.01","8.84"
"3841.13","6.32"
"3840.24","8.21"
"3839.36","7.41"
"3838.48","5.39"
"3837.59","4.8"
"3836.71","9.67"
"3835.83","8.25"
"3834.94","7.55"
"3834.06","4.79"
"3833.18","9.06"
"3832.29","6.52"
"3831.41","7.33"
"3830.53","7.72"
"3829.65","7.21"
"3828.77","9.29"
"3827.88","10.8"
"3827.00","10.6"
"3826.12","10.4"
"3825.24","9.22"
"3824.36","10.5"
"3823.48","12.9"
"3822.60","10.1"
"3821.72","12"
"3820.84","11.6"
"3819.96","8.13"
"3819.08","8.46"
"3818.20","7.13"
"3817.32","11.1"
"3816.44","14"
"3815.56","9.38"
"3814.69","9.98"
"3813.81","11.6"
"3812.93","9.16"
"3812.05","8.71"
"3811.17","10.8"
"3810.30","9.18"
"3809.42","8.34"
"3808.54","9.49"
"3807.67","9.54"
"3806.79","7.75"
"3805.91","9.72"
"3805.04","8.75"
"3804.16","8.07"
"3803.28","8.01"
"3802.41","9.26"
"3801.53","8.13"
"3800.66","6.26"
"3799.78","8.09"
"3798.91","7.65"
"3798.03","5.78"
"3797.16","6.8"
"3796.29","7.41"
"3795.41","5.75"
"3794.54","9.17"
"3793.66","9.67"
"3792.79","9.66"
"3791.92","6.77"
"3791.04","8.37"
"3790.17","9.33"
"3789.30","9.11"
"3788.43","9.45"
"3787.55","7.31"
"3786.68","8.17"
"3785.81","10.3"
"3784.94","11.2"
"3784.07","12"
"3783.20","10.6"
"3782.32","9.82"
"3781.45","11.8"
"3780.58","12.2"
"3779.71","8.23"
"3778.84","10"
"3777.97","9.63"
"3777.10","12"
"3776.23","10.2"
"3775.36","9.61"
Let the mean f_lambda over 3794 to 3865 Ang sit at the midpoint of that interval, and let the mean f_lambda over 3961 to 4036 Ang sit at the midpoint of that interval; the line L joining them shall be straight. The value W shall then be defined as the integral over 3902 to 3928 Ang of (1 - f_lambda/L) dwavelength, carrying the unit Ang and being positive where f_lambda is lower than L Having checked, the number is -3.3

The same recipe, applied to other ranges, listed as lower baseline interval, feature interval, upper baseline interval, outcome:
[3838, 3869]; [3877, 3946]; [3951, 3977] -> -1.7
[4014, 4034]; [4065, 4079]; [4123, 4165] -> 0.5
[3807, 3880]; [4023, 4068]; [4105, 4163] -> -4.5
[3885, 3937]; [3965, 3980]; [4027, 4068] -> 4.6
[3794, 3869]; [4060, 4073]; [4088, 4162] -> -1.3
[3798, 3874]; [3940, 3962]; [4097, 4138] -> -1.2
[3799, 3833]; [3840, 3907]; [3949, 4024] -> -2.0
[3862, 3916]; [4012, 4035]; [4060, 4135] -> -2.1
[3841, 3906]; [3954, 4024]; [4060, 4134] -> 1.2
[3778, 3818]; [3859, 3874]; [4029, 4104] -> -3.5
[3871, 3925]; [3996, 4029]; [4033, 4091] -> -3.0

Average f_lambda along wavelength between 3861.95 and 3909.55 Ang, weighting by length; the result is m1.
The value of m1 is 9.72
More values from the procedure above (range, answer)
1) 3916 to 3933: 9.9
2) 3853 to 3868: 11.3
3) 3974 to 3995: 9.56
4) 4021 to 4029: 11.7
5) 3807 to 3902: 9.55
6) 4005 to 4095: 11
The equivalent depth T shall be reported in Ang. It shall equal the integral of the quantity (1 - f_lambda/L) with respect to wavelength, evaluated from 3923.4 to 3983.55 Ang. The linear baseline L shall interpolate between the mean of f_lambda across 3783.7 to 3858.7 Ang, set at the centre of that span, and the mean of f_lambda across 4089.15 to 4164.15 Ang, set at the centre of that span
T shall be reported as 3.3 Ang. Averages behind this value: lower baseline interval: 9.12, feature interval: 9.13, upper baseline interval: 10.4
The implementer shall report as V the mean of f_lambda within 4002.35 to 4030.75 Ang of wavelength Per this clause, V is 11.7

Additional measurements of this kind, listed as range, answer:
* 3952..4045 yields 10.3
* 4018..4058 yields 11.2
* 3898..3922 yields 11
